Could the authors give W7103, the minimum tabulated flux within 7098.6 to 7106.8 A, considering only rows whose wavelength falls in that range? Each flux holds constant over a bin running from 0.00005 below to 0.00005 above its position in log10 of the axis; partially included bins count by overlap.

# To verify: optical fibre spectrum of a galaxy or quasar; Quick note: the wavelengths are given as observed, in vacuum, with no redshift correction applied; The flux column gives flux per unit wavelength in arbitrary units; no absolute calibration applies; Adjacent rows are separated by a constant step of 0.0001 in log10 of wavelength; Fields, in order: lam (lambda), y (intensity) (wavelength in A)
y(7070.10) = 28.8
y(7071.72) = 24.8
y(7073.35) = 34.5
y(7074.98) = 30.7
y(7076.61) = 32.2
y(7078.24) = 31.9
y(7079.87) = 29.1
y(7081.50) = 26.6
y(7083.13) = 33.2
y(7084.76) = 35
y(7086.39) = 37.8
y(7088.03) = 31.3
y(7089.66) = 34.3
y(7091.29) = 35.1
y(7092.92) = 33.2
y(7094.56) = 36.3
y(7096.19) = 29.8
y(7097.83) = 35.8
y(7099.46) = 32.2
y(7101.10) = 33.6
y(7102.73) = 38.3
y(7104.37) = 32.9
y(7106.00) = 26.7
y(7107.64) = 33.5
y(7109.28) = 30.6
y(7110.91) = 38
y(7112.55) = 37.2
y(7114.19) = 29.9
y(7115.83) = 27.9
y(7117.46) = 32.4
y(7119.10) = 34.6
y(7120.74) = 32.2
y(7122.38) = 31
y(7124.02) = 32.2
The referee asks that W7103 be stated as 26.7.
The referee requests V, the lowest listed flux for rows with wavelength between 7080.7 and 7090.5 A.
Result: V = 26.6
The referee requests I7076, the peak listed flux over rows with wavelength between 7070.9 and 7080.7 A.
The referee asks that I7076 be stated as 34.5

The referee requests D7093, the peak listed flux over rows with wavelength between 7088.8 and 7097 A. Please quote 36.3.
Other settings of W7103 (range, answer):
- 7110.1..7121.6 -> 27.9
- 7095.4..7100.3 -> 29.8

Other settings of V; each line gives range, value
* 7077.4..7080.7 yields 29.1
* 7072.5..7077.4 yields 30.7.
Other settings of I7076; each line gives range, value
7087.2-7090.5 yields 34.3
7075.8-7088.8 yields 37.8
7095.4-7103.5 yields 38.3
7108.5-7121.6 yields 38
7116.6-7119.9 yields 34.6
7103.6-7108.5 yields 33.5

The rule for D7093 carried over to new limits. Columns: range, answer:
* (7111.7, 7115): 37.2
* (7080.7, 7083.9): 33.2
